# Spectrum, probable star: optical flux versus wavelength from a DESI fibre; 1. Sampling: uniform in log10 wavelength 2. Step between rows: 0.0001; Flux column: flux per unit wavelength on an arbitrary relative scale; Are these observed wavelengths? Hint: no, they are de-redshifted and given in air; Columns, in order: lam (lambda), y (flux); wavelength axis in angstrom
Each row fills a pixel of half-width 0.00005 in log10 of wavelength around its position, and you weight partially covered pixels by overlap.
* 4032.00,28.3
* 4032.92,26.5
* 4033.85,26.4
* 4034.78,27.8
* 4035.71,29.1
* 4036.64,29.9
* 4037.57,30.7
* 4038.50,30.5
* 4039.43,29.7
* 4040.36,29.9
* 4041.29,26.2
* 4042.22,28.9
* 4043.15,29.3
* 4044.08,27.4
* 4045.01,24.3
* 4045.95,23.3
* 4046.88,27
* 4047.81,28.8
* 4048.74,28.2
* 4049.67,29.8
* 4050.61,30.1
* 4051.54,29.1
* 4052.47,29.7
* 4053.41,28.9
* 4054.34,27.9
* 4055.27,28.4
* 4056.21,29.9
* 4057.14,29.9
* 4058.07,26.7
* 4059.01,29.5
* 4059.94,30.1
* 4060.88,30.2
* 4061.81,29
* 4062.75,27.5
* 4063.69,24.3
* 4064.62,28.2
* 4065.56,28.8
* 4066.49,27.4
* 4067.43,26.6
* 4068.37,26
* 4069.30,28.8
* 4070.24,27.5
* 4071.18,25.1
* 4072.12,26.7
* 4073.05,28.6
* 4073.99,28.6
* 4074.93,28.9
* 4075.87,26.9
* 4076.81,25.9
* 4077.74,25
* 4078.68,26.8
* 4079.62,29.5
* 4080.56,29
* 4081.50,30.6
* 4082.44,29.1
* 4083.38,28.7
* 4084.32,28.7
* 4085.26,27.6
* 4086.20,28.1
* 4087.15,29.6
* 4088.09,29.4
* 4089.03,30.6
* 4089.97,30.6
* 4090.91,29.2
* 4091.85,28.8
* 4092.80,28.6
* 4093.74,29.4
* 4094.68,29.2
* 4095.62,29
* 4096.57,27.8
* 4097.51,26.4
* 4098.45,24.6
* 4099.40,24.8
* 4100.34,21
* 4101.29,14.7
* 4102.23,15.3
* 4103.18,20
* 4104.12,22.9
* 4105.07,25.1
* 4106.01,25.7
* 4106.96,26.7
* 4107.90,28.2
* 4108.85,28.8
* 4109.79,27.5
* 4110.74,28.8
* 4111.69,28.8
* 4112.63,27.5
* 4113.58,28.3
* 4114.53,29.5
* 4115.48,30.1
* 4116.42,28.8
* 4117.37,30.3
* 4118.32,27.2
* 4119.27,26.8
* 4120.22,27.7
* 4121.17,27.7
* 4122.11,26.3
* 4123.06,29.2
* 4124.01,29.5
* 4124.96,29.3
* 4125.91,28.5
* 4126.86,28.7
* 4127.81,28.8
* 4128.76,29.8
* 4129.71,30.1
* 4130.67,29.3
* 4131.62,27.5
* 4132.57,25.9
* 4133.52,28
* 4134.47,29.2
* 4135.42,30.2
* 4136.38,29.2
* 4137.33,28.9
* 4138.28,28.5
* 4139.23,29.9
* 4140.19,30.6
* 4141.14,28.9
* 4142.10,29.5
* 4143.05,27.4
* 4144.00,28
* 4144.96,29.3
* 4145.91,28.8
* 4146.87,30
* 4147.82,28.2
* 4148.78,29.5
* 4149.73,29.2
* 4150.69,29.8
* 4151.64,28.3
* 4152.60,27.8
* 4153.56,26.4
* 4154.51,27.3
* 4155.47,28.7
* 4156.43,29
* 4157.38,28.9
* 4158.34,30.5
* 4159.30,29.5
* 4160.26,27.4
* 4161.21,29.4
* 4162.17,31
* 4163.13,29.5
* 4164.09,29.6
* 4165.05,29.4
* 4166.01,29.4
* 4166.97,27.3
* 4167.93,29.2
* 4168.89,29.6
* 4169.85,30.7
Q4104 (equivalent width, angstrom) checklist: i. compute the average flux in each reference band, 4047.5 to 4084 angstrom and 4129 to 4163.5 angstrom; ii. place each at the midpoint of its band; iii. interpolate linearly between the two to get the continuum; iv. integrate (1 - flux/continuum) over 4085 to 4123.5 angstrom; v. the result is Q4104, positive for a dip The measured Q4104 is 2.1 angstrom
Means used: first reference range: 28.2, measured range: 27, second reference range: 28.9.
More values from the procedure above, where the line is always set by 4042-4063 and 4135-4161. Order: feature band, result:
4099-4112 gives 2.1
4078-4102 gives 0.9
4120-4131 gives 0.0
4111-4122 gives 0.1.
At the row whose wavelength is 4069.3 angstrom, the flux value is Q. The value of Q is 28.8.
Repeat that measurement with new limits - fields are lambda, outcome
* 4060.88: 30.2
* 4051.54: 29.1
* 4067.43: 26.6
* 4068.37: 26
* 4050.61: 30.1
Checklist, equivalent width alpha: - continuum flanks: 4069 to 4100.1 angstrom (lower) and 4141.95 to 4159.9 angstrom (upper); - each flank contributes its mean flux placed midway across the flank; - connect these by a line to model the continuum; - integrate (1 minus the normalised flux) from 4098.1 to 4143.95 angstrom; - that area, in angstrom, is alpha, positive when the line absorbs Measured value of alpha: 1.8 angstrom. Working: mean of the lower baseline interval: 28.1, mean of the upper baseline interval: 28.7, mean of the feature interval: 27.3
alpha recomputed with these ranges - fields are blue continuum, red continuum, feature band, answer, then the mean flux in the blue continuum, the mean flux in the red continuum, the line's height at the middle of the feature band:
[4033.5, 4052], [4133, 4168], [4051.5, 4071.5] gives 0.2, 28.3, 29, 28.4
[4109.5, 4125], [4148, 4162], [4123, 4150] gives -0.4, 28.4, 28.7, 28.6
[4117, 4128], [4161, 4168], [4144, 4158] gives 0.2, 28.3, 29.3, 29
